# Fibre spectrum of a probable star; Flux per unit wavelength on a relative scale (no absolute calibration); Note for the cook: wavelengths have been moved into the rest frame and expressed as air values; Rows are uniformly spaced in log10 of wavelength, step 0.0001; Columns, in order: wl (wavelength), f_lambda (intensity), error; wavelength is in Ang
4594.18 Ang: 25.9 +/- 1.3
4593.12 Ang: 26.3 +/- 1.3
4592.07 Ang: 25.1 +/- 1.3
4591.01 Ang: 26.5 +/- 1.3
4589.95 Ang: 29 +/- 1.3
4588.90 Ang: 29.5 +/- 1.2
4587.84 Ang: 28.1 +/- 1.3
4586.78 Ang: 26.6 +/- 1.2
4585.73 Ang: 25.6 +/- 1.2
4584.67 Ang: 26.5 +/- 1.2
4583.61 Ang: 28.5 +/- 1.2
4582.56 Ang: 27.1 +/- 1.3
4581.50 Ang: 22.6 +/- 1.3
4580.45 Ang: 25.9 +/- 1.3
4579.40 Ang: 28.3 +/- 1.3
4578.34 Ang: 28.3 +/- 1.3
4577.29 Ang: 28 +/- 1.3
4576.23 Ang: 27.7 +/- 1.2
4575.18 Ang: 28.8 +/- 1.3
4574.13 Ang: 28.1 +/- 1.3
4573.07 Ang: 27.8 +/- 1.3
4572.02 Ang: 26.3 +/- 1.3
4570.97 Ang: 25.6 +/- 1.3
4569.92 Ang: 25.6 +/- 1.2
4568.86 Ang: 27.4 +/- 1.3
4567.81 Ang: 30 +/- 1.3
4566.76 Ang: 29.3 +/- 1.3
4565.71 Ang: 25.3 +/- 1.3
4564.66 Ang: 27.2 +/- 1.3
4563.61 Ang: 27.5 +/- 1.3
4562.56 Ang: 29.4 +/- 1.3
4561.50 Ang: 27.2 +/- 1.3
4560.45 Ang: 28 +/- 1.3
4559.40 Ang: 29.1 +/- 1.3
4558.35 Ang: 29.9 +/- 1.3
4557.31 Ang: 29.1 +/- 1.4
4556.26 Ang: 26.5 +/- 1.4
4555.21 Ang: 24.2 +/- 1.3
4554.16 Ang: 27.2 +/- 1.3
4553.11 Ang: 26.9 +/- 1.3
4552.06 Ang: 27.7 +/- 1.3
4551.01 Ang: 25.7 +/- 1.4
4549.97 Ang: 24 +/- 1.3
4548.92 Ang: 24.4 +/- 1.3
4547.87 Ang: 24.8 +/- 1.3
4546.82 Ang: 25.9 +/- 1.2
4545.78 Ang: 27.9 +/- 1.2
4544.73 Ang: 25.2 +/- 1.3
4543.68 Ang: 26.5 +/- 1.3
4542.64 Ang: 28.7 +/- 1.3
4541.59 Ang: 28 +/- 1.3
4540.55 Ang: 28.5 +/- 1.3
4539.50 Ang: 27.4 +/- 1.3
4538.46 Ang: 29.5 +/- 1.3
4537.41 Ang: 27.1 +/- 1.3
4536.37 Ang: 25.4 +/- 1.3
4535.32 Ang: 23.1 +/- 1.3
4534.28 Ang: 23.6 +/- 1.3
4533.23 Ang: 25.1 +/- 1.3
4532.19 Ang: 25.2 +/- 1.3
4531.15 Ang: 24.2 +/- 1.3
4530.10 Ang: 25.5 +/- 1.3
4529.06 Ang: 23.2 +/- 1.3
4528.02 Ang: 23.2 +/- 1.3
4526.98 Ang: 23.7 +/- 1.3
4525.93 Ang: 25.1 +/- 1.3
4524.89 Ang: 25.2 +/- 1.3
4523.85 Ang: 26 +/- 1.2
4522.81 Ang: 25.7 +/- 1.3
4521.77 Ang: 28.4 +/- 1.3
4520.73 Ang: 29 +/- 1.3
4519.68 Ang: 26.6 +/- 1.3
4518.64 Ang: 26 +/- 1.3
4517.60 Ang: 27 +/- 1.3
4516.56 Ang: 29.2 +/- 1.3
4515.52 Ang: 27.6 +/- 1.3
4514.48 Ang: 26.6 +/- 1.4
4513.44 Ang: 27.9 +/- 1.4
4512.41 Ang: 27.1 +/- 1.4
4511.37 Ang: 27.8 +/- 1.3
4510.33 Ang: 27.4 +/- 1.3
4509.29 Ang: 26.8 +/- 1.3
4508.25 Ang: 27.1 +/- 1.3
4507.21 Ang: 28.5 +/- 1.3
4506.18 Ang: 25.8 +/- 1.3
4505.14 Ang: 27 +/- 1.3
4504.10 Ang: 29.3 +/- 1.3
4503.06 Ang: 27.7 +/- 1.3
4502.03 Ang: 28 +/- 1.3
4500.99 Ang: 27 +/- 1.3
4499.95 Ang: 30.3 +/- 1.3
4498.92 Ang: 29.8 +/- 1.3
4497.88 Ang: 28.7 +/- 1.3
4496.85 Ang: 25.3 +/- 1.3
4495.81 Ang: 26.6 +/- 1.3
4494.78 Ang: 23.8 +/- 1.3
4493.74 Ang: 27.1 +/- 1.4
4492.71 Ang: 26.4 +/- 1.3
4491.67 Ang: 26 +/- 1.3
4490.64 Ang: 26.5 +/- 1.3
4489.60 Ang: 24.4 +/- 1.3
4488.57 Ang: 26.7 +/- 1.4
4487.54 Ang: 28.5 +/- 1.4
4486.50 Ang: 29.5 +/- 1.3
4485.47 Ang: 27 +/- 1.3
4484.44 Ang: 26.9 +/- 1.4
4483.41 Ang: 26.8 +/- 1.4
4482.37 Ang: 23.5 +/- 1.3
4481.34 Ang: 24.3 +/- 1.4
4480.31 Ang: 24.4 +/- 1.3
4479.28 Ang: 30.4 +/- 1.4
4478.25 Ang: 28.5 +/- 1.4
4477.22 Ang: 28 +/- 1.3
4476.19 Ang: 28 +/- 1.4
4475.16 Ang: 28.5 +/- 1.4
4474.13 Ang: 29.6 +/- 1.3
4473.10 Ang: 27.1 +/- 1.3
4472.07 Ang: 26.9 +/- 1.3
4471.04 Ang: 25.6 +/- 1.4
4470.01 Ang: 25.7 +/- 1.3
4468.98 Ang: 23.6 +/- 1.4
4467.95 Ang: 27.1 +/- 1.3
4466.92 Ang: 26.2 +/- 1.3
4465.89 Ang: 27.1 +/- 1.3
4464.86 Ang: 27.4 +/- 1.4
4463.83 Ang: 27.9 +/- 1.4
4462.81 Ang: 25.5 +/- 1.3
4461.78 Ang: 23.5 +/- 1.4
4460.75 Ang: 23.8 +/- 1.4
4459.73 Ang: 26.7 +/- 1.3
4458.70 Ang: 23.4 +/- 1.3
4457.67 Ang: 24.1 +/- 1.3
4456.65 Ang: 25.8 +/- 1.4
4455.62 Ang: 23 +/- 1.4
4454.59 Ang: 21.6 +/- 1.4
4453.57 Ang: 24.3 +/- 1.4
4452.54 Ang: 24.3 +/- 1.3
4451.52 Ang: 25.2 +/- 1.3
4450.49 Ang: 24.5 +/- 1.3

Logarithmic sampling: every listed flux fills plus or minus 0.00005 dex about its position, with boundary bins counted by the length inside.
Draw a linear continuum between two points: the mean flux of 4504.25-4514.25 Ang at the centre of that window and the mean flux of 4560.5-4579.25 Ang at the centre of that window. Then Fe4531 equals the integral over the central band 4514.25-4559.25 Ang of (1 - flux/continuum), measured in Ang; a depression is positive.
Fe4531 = 1.9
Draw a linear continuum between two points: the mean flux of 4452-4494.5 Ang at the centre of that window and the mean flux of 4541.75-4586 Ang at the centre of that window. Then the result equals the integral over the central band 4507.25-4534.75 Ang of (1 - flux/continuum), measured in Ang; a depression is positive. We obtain 0.4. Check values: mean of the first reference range 26.1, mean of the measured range 26.2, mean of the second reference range 27.1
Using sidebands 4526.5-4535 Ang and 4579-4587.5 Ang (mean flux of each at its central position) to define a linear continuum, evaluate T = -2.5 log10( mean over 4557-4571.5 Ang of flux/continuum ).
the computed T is -0.09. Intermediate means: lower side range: 24.2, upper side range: 26.4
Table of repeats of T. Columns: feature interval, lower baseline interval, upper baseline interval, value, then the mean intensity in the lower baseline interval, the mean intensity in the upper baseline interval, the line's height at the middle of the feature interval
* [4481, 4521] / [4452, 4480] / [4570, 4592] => -0.03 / 26.1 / 27.2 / 26.4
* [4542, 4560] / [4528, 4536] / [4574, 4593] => -0.06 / 24.2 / 27.2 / 25.3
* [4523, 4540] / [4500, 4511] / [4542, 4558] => 0.07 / 27.6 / 26.4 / 26.9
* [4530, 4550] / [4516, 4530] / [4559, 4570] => 0.03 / 26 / 27.9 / 26.8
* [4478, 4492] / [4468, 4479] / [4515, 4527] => 0.02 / 27.2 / 26.7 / 27.1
